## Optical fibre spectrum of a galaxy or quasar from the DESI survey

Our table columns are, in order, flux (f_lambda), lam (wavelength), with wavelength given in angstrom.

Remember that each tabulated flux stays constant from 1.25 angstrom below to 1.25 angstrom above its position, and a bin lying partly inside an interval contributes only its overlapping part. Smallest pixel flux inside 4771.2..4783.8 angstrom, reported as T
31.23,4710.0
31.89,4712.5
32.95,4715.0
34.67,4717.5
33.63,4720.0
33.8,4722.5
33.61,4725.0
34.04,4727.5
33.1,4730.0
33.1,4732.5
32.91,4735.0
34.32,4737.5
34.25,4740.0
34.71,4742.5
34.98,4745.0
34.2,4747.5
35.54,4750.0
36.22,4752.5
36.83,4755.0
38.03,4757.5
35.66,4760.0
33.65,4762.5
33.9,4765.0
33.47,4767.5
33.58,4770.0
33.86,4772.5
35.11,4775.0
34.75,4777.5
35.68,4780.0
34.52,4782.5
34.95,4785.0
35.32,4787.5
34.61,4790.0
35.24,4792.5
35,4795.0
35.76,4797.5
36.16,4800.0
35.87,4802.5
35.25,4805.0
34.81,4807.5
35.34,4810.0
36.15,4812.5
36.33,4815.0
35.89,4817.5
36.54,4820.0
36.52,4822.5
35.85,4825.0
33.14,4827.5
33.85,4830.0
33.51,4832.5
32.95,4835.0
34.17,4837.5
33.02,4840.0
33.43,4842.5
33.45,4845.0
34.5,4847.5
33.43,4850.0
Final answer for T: 33.86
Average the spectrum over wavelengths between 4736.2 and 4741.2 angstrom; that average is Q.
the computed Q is 34.3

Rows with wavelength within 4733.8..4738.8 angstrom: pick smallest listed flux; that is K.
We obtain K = 32.91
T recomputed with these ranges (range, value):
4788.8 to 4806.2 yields 34.61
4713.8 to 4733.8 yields 32.95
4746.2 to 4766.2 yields 33.65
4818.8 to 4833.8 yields 33.14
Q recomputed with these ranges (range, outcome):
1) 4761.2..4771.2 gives 33.7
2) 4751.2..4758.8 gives 37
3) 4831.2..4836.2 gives 33.2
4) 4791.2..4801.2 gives 35.5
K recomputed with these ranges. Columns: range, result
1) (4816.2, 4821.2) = 35.89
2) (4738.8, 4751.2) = 34.2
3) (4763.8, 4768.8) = 33.47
